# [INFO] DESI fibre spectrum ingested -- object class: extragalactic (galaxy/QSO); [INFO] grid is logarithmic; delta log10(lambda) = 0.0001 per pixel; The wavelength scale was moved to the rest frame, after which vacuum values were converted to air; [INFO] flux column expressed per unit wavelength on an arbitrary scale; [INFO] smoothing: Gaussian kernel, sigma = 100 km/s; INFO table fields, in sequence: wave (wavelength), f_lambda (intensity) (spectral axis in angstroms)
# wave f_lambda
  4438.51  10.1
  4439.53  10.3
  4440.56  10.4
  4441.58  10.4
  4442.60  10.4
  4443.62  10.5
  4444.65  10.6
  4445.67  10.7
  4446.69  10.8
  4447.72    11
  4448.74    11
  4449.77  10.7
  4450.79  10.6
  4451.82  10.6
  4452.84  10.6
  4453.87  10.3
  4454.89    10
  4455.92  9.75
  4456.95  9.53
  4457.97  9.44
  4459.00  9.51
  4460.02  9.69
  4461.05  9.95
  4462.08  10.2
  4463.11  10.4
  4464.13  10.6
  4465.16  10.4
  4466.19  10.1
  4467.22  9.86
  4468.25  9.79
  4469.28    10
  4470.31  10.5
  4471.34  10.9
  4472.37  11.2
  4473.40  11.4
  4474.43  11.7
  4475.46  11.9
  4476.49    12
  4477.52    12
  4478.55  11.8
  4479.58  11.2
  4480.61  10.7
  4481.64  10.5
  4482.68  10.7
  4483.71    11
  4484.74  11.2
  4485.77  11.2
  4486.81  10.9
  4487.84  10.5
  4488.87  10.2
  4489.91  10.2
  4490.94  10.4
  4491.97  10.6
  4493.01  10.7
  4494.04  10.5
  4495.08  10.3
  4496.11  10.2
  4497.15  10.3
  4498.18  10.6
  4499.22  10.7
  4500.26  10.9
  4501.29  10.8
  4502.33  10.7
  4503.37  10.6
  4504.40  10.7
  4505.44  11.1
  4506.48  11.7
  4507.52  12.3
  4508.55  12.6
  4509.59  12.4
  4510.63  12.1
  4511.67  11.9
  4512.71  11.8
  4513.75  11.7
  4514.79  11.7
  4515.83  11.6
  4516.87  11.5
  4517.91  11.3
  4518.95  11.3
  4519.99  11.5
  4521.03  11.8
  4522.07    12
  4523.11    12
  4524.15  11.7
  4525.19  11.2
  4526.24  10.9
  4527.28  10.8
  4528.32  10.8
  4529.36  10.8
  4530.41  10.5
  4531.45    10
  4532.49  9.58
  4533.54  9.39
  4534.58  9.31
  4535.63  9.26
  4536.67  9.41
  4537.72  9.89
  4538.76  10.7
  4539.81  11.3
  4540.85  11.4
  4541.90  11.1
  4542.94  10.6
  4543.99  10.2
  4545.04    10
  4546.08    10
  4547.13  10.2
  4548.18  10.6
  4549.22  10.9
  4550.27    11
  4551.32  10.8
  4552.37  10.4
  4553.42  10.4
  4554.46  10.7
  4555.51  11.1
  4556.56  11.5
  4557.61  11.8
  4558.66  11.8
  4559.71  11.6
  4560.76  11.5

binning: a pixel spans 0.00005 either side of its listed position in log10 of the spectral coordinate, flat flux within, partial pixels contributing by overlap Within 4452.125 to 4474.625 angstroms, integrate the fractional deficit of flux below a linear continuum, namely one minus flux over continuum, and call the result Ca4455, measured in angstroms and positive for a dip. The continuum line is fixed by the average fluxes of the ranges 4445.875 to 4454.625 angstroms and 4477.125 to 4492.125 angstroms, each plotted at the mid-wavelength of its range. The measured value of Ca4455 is 1.07 angstroms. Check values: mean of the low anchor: 10.7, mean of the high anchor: 10.9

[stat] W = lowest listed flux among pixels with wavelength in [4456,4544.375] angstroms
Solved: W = 9.26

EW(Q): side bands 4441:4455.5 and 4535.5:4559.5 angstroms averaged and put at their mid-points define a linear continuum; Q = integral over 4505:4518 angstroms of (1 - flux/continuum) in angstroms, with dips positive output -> -1.5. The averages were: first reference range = 10.6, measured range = 11.8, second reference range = 10.7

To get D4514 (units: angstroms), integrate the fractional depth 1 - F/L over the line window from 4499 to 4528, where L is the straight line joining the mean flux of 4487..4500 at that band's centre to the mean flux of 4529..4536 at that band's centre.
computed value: -3.9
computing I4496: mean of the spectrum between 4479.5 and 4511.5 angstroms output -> 10.9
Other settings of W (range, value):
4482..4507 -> 10.2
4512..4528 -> 10.8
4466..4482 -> 9.79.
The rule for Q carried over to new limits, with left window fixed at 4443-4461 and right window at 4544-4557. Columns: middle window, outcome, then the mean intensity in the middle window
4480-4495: -0.35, 10.7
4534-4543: 0.23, 10.3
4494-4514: -1.41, 11.2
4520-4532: -0.70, 11.2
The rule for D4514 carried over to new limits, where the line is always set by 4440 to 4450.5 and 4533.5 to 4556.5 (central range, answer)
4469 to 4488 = -1.02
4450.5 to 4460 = 0.56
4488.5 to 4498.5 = 0.14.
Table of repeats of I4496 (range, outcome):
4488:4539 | 10.9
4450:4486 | 10.6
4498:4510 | 11.3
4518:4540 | 10.7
